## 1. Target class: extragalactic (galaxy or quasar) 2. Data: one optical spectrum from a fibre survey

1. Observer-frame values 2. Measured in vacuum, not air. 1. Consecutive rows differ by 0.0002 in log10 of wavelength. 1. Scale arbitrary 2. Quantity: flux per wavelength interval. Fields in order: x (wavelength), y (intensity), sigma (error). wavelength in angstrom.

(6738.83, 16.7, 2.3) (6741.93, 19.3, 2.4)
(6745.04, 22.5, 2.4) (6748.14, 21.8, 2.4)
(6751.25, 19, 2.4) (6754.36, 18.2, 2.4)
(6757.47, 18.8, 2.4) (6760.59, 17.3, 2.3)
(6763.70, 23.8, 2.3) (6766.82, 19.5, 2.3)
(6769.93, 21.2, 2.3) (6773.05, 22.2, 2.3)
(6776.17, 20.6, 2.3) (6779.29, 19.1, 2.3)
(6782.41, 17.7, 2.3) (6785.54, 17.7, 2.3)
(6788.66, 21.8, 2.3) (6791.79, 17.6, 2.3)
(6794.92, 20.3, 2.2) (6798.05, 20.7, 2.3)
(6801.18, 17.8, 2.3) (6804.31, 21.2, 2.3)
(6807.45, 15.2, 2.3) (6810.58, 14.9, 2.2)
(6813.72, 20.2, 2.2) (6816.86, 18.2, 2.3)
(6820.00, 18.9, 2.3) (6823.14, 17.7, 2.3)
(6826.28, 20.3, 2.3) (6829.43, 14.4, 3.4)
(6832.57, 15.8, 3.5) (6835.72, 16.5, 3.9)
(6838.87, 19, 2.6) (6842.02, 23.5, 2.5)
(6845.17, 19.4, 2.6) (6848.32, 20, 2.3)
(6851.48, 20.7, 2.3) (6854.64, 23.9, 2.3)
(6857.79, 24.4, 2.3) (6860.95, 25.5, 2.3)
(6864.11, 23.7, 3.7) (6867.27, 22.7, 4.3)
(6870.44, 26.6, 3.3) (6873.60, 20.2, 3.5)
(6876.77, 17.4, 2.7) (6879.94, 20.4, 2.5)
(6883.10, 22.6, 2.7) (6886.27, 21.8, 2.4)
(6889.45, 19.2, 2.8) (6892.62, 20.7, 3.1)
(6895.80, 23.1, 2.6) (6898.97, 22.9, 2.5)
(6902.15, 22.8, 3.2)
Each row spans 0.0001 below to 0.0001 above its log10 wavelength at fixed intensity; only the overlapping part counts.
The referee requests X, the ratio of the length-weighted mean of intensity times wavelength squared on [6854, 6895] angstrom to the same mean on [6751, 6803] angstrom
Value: 1.16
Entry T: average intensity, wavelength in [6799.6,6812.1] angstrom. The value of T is 17.3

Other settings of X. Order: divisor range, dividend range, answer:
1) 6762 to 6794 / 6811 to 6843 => 0.92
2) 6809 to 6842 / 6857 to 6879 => 1.29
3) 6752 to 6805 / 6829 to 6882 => 1.09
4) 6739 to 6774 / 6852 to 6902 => 1.15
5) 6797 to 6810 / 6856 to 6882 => 1.26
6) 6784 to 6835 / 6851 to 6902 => 1.24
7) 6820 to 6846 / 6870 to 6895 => 1.16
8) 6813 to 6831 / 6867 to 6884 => 1.20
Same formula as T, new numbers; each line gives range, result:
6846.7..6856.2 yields 21.5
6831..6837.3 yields 16.1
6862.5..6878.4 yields 22.1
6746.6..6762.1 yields 19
